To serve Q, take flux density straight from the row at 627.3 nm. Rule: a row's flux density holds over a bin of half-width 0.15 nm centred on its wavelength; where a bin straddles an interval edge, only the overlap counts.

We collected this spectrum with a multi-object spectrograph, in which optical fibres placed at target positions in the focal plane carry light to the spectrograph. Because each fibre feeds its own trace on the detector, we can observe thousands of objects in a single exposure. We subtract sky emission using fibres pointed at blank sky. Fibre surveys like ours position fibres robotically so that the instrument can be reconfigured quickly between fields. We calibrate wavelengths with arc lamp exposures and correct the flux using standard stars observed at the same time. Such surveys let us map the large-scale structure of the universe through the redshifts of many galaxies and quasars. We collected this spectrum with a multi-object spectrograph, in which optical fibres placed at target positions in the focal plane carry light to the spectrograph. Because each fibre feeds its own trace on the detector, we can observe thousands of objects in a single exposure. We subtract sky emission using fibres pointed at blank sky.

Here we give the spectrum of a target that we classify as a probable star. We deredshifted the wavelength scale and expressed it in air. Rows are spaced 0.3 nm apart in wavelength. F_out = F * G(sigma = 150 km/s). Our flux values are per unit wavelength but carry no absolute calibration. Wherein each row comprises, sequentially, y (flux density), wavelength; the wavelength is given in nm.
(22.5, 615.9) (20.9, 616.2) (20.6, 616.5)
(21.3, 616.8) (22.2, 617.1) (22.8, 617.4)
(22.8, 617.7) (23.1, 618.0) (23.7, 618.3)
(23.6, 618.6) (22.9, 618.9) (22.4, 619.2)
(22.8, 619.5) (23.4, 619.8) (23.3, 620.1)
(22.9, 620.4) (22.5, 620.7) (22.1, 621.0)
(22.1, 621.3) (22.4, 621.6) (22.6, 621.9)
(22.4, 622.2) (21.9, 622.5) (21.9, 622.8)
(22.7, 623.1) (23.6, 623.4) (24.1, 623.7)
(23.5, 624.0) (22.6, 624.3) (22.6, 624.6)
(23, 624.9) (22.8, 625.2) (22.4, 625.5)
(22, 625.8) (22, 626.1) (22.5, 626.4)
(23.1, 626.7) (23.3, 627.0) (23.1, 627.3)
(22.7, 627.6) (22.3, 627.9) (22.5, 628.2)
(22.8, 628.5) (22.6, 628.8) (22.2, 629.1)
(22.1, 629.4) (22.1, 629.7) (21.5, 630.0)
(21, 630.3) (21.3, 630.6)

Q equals 23.1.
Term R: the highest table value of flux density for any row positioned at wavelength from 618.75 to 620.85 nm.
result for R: 23.4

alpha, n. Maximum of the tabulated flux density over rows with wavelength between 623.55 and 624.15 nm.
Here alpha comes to 24.1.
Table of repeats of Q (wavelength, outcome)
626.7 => 23.1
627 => 23.3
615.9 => 22.5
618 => 23.1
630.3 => 21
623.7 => 24.1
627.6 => 22.7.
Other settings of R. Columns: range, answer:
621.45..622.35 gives 22.6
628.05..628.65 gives 22.8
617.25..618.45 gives 23.7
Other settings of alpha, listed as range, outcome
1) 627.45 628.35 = 22.7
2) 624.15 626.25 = 23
